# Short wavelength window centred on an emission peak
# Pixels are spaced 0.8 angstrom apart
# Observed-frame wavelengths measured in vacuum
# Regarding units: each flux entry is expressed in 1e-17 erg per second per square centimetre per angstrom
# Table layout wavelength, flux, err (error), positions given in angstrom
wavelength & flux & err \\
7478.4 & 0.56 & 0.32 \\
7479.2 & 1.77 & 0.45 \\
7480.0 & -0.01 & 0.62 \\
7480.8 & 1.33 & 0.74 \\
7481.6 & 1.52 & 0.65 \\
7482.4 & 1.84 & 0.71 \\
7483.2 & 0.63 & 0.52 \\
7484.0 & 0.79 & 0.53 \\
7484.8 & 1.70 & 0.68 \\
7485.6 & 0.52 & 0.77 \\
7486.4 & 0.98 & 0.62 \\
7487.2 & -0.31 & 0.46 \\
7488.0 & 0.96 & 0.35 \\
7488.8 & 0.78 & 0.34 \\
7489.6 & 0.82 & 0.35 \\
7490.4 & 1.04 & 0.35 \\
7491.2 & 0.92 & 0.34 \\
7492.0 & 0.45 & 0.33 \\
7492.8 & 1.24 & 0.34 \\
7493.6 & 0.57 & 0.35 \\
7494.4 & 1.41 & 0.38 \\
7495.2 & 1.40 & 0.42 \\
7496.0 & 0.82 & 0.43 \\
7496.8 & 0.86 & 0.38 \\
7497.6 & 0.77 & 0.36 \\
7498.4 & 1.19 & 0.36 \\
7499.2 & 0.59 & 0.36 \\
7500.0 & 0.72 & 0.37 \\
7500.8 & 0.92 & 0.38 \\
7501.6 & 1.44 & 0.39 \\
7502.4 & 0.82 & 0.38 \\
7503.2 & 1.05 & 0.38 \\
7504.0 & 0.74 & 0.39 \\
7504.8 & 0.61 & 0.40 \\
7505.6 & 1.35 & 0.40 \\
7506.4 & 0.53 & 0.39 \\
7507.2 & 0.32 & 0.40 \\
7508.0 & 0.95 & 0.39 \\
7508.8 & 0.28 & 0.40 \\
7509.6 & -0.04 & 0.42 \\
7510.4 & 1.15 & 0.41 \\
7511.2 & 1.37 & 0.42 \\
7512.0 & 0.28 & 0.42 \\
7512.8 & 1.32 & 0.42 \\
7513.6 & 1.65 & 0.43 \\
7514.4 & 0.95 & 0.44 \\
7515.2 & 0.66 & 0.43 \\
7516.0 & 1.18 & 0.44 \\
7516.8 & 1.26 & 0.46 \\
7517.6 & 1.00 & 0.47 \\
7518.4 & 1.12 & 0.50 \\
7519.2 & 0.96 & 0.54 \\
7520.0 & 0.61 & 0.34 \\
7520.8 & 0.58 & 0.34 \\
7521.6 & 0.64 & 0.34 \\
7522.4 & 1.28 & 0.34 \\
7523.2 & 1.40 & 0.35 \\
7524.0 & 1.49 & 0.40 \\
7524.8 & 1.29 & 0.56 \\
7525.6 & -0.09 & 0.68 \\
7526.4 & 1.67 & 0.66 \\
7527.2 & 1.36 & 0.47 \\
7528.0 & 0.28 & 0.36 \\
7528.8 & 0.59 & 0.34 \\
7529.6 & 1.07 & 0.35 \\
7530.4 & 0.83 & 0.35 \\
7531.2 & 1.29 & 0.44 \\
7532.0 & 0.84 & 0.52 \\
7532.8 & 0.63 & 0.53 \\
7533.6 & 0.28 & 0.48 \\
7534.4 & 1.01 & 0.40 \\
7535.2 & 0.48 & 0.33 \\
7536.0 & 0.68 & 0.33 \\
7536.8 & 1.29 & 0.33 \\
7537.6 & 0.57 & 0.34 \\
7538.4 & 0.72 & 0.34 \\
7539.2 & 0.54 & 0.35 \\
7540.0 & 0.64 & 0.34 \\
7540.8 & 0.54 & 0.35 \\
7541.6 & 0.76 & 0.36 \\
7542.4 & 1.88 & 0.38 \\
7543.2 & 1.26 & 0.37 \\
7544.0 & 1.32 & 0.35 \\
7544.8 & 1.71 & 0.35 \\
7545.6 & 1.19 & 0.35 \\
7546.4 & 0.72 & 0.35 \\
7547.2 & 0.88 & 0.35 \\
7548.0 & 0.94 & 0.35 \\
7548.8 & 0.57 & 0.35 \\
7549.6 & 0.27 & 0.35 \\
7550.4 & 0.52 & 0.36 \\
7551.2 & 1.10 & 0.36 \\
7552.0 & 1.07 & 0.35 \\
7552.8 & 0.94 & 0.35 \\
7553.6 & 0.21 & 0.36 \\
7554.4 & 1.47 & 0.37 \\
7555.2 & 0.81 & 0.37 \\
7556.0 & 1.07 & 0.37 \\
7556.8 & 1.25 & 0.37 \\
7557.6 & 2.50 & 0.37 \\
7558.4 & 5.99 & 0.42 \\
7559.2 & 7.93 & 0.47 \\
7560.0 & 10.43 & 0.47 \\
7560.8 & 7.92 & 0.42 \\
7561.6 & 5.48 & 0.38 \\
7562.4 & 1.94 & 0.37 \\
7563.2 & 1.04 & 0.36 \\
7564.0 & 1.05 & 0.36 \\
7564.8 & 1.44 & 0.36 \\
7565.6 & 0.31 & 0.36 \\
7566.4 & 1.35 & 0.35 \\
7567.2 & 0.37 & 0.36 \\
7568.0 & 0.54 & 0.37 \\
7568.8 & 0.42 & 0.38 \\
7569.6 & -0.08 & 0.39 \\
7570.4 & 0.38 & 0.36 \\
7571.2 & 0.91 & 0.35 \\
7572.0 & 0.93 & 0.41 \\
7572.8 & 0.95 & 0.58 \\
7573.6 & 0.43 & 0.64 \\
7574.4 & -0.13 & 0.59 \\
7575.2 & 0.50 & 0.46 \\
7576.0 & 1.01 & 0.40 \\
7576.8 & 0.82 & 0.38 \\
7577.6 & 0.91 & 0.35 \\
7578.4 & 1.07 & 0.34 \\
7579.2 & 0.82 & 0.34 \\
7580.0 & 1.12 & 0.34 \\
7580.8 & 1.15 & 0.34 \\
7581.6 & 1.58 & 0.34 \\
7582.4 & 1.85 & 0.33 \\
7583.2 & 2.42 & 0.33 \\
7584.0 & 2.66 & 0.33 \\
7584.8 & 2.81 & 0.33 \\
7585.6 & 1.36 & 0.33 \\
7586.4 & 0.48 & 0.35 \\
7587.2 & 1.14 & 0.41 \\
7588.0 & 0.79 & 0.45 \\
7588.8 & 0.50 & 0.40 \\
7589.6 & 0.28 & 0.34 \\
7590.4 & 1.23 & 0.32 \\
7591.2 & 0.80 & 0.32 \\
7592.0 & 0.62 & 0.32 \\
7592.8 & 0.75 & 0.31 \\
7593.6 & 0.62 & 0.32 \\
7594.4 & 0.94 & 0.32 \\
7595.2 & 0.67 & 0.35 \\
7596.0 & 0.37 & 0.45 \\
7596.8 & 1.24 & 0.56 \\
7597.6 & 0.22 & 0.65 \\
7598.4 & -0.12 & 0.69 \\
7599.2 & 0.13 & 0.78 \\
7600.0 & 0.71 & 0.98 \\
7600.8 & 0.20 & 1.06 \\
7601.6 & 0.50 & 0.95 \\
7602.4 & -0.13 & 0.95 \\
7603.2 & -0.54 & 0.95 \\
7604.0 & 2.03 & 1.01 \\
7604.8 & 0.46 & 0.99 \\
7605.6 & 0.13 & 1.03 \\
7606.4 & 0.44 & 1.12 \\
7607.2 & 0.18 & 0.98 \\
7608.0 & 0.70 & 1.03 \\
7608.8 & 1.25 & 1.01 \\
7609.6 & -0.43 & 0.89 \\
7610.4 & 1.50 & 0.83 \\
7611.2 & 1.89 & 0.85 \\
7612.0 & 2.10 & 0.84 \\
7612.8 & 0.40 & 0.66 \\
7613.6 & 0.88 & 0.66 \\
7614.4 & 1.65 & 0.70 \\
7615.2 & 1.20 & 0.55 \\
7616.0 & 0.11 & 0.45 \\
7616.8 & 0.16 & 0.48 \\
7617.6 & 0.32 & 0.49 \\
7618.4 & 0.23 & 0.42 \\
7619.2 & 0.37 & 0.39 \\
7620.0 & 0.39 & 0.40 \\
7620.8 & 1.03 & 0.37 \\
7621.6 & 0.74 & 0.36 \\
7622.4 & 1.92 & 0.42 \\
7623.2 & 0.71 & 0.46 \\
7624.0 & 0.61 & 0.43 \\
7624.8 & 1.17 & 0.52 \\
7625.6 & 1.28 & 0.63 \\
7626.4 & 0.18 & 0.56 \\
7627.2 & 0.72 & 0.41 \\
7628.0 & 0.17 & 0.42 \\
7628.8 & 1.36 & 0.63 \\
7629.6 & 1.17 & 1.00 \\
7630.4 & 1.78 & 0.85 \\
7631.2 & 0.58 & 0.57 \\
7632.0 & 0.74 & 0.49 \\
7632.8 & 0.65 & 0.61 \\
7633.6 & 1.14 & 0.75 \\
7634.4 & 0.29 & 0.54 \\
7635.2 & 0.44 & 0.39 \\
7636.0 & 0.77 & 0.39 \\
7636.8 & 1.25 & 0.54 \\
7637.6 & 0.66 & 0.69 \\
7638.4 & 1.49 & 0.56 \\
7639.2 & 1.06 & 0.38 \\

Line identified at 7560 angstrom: H-alpha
